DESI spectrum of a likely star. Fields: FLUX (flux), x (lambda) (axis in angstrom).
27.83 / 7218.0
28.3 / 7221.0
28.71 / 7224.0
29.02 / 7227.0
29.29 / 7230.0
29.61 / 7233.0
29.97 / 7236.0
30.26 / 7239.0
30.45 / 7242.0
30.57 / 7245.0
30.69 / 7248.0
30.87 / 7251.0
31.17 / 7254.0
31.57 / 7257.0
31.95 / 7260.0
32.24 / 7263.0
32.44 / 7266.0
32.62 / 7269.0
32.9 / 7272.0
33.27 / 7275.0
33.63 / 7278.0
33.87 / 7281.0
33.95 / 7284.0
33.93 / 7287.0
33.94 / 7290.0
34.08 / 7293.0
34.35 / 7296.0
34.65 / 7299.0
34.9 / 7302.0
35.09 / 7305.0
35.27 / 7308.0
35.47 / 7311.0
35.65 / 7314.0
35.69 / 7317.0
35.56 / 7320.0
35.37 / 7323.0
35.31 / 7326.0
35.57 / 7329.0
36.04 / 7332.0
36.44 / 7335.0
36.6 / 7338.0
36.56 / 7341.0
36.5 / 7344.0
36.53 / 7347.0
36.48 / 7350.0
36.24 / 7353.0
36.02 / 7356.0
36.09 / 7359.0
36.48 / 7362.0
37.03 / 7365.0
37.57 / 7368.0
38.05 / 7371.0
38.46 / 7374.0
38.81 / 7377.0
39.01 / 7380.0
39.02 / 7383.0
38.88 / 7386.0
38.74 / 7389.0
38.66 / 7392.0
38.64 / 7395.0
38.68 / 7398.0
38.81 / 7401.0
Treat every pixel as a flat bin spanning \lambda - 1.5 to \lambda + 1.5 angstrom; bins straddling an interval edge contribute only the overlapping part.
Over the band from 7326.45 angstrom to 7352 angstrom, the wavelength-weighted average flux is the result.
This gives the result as 36.3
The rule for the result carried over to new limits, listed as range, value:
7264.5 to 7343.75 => 34.8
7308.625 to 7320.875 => 35.6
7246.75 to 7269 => 31.6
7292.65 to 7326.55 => 35.1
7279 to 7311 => 34.4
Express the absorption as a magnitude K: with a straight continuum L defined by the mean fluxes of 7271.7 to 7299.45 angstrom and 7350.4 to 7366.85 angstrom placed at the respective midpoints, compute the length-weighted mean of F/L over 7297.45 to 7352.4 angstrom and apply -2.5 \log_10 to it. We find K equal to -0.02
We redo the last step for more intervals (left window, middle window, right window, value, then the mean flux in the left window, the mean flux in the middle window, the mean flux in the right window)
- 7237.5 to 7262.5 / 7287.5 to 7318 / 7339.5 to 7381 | -0.03 mag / 31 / 34.9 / 37.1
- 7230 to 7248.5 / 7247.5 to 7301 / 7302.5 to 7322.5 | -0.01 mag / 30.2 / 33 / 35.4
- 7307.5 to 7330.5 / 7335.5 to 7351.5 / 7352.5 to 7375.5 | -0.01 mag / 35.5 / 36.5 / 37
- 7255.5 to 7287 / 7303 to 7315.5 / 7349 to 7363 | -0.03 mag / 32.9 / 35.4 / 36.2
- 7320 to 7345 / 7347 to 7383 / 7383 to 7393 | 0.01 mag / 36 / 37.3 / 38.8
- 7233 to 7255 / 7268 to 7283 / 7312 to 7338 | -0.03 mag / 30.5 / 33.3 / 35.8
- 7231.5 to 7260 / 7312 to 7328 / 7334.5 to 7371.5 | -0.02 mag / 30.6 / 35.5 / 36.6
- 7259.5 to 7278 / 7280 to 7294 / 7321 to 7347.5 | -0.01 mag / 32.7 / 34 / 36.1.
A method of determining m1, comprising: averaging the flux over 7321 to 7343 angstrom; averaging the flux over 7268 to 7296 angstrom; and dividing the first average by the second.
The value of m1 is 1.1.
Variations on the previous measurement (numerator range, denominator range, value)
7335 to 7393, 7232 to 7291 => 1.17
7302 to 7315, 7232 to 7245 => 1.17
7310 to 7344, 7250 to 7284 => 1.10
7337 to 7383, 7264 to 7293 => 1.11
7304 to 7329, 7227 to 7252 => 1.18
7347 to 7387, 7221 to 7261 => 1.24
